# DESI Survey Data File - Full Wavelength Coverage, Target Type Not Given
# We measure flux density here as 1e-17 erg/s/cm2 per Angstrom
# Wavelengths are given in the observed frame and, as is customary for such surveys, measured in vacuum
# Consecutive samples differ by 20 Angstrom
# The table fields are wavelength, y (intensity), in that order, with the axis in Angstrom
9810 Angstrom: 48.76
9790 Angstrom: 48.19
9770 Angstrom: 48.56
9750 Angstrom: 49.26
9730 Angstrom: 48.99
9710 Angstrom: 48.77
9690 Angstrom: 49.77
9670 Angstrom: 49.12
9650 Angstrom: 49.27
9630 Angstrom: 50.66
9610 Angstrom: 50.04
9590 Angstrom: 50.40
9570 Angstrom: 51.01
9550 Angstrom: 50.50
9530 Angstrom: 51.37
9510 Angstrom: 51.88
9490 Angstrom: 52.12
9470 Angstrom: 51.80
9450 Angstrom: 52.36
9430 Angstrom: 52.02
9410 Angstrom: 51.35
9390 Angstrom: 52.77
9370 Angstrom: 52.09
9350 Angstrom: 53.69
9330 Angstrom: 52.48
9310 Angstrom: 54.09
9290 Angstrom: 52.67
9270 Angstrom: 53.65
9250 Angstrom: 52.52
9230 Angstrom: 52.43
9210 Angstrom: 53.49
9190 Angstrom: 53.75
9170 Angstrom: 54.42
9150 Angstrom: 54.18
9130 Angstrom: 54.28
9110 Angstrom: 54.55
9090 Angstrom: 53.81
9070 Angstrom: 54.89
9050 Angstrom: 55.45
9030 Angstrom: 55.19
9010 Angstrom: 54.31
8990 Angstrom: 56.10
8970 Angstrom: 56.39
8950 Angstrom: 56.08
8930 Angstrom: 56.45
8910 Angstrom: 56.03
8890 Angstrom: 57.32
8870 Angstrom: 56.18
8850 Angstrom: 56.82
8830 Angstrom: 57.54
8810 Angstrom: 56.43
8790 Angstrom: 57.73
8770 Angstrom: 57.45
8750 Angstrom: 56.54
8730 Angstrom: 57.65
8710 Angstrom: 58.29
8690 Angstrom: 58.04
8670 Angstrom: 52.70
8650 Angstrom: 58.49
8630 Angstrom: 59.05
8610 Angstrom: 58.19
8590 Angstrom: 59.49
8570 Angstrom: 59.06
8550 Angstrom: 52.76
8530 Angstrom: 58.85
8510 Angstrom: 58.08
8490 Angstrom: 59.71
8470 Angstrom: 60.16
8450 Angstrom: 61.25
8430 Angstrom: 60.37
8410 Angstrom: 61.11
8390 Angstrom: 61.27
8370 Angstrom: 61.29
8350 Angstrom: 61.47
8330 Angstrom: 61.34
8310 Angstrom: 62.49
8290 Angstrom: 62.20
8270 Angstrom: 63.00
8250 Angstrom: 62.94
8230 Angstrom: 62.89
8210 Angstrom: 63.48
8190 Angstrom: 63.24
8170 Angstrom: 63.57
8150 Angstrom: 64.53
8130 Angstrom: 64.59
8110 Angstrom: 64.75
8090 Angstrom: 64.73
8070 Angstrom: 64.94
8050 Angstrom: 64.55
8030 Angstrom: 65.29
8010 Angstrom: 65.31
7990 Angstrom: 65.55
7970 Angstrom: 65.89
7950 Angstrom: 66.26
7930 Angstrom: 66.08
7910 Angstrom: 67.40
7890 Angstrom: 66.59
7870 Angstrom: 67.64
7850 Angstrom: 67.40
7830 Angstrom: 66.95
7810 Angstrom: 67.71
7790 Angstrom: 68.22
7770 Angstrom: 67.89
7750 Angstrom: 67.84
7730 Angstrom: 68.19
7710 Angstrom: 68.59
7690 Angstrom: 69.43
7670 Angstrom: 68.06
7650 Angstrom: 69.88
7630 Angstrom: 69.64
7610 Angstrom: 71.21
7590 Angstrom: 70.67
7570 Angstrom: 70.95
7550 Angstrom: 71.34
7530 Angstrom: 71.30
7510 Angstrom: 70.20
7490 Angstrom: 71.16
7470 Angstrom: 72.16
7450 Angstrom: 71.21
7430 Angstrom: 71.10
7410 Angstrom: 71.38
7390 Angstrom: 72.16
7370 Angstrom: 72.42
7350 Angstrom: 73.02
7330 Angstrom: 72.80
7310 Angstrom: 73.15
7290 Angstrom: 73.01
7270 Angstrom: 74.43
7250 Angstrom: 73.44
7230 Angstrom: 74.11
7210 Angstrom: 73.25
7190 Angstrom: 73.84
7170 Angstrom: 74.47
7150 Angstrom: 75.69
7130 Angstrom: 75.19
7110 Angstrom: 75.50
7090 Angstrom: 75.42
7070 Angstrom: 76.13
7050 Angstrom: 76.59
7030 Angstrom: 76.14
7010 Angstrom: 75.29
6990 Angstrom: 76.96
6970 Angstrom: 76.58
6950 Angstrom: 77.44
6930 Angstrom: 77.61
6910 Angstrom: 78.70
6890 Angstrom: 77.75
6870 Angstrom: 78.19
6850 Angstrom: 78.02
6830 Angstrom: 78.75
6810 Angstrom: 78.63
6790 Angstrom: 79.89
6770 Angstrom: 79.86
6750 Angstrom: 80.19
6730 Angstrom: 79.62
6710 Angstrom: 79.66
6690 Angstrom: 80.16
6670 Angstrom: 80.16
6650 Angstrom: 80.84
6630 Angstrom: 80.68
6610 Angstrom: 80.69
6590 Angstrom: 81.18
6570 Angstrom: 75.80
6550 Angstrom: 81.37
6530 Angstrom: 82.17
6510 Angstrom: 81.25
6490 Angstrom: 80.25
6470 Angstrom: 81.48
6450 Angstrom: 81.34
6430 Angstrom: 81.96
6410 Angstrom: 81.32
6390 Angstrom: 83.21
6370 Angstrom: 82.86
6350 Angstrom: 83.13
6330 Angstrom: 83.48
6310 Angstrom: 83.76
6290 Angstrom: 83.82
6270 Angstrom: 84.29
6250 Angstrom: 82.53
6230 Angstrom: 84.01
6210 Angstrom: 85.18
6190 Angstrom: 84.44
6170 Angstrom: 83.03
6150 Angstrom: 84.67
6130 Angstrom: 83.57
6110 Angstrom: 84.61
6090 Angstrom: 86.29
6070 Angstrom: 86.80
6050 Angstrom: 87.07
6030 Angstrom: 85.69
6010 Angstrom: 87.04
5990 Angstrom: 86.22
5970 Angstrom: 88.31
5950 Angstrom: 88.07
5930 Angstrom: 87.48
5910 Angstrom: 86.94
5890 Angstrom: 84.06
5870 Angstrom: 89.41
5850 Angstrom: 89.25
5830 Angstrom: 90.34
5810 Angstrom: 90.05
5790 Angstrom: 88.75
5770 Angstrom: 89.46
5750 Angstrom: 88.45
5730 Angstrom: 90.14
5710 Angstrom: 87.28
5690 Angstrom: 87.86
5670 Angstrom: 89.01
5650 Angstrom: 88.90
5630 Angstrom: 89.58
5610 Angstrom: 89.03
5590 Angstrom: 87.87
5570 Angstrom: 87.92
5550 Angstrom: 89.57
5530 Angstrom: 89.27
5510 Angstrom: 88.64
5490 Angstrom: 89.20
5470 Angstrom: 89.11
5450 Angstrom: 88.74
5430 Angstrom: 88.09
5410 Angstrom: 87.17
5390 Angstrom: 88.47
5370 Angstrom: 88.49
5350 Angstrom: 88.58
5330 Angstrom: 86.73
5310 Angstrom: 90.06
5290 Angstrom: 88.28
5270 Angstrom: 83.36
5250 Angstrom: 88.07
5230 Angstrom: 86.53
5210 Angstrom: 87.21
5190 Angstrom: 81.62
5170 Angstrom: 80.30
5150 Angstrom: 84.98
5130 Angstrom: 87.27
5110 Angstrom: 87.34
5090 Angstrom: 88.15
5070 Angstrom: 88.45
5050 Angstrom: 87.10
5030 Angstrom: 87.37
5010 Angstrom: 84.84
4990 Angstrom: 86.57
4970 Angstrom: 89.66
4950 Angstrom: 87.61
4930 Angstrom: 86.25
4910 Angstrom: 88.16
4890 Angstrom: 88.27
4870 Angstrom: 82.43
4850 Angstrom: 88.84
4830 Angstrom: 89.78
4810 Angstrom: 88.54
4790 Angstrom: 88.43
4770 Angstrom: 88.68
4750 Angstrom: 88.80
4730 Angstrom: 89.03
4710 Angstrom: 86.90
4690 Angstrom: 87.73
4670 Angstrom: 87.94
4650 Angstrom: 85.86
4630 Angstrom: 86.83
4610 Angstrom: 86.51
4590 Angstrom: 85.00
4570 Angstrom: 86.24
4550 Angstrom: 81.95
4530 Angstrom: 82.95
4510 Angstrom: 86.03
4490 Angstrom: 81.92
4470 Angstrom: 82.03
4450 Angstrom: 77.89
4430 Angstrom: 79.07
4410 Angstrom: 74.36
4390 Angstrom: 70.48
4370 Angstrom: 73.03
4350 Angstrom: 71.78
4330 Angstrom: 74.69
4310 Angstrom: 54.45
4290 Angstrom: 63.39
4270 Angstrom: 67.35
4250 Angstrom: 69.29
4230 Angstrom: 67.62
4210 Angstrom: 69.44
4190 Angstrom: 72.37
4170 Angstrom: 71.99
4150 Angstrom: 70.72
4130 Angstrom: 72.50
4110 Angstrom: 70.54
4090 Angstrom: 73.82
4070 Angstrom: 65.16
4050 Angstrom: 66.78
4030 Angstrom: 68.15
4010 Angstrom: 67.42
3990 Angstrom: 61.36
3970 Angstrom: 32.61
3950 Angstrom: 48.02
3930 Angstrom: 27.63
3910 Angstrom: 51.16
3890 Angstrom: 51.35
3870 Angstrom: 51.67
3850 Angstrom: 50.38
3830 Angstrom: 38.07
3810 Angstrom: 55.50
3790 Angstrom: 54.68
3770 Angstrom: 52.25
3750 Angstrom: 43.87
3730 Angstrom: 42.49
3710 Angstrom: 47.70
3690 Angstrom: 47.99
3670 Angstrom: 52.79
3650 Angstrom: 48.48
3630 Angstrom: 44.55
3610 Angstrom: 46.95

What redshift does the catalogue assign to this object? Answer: 0.00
